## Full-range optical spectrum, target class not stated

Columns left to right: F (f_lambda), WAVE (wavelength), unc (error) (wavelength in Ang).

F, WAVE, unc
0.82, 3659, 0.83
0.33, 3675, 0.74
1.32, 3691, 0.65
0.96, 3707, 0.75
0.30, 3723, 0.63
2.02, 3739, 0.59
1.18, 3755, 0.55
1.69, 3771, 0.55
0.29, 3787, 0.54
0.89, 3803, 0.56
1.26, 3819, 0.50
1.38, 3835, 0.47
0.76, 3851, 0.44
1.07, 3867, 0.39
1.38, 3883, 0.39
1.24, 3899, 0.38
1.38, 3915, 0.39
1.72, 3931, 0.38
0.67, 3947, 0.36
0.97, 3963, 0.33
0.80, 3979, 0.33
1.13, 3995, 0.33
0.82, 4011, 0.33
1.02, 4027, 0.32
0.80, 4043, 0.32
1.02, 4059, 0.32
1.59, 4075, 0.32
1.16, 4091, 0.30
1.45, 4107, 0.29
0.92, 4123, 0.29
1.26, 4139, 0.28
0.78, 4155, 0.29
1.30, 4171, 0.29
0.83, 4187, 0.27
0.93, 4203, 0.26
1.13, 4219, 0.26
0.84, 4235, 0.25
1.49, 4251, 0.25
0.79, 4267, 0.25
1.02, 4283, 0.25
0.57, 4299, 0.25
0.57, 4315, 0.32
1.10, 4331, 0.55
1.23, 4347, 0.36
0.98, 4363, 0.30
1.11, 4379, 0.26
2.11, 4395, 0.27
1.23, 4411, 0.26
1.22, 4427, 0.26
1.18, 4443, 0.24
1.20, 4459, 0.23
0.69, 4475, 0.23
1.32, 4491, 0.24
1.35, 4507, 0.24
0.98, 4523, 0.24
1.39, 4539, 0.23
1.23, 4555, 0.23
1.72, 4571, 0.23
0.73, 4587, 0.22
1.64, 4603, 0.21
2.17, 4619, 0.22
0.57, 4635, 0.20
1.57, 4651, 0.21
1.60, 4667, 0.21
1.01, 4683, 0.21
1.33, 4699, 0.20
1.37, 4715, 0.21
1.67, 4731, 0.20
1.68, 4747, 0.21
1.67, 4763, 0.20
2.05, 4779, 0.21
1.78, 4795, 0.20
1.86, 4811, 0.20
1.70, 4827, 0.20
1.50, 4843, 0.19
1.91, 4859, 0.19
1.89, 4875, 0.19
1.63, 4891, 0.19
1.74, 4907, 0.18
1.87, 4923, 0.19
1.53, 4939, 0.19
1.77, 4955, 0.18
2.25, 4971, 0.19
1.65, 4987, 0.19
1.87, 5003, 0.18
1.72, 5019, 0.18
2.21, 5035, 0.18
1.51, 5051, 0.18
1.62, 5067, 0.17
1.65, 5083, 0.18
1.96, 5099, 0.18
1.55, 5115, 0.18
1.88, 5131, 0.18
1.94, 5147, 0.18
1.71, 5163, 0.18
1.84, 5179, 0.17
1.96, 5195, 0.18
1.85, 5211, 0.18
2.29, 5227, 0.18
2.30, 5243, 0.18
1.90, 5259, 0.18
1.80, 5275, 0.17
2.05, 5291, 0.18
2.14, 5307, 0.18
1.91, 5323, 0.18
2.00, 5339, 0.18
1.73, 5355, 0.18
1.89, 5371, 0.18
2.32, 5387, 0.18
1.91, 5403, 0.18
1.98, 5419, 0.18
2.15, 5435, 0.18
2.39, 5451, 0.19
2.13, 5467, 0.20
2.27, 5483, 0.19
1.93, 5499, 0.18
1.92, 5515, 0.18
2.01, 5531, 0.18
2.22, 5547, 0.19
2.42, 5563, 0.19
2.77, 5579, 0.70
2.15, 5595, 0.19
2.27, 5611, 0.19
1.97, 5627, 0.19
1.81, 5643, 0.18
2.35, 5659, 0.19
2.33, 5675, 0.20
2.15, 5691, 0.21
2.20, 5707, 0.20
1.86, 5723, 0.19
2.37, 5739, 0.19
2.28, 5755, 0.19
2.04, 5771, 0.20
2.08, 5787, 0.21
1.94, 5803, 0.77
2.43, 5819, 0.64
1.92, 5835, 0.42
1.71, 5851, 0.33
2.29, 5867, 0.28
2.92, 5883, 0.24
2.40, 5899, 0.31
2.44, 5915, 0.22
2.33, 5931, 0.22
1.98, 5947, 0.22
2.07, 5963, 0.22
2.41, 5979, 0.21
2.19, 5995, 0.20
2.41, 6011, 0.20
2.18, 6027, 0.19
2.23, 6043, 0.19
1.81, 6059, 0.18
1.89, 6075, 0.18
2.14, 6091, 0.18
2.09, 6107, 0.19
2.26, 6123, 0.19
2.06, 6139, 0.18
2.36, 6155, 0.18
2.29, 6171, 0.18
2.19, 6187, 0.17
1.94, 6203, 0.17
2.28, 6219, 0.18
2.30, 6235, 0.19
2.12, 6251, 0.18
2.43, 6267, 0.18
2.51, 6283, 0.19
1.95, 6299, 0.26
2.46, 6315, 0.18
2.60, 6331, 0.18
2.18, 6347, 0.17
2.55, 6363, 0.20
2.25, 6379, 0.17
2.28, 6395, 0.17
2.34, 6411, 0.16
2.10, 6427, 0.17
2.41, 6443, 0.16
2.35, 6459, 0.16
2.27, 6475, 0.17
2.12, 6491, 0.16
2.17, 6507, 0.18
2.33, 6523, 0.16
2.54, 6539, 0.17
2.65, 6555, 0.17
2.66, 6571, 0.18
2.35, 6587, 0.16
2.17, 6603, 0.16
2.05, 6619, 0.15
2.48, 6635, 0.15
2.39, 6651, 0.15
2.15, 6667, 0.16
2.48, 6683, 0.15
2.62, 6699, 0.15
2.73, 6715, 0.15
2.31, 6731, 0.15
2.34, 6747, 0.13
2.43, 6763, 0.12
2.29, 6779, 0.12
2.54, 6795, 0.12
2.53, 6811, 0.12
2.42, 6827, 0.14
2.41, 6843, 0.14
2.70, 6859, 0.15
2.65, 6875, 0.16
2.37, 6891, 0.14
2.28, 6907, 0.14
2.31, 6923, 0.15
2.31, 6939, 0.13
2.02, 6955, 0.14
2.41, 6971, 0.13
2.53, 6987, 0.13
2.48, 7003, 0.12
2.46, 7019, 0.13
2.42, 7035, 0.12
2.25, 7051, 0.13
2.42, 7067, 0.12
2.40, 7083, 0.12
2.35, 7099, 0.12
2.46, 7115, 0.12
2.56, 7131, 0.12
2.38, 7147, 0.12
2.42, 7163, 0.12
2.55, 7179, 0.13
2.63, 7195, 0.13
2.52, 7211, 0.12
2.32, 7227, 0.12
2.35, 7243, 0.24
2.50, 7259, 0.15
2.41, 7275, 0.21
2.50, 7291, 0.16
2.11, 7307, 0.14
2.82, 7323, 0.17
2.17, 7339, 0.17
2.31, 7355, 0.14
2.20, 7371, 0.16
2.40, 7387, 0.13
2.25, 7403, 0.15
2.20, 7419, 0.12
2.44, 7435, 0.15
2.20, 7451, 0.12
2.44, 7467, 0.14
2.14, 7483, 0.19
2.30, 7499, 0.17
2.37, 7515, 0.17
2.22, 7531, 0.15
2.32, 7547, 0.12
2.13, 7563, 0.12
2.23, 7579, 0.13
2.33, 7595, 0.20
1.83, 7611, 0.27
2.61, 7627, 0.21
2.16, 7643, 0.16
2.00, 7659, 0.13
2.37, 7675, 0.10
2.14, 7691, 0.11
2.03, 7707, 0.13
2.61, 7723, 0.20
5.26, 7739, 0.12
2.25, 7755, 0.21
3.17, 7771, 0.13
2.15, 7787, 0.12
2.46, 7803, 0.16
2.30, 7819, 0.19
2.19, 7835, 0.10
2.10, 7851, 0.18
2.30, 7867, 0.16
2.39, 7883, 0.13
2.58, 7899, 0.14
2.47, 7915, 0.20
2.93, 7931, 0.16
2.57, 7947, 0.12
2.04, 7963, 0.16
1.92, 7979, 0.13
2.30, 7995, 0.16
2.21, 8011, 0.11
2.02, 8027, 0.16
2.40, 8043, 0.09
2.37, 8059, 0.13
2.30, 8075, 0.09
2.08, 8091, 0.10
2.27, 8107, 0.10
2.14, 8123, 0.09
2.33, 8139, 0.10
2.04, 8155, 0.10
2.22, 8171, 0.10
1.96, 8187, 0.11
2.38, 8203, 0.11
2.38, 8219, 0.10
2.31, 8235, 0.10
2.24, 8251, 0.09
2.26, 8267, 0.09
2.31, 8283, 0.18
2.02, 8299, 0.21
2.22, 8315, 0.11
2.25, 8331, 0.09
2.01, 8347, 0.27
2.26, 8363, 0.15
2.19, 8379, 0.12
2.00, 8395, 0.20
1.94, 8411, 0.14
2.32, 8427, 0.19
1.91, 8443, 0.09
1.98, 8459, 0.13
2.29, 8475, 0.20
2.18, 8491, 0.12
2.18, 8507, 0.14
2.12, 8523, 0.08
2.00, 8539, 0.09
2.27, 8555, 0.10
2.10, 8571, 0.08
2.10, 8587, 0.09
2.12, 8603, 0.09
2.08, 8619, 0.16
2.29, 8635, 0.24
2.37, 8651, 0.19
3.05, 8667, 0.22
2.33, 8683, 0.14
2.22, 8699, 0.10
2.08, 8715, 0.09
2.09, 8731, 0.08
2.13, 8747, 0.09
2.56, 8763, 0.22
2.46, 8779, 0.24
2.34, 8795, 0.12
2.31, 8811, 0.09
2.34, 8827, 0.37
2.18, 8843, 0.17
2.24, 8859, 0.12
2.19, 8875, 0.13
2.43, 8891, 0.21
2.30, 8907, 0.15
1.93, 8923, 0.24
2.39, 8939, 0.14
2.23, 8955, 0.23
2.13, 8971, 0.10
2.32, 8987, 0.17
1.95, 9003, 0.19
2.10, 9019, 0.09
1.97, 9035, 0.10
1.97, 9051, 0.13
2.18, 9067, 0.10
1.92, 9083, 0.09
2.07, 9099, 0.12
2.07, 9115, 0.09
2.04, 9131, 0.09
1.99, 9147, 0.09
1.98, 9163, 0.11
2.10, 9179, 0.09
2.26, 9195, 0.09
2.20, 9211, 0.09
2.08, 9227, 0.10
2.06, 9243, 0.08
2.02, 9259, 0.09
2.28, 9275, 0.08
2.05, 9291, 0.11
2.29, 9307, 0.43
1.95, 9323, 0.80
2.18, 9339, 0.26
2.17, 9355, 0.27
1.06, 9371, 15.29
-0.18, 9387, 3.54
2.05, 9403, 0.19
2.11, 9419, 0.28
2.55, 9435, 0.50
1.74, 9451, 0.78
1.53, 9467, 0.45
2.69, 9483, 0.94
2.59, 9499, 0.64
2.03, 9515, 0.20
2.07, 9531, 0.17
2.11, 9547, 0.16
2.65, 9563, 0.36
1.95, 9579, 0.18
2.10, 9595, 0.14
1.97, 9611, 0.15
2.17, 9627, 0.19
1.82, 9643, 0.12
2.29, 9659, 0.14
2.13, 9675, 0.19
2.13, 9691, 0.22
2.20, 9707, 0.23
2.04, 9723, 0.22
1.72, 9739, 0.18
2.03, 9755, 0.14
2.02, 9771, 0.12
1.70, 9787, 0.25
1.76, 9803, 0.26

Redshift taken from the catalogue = 0.18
